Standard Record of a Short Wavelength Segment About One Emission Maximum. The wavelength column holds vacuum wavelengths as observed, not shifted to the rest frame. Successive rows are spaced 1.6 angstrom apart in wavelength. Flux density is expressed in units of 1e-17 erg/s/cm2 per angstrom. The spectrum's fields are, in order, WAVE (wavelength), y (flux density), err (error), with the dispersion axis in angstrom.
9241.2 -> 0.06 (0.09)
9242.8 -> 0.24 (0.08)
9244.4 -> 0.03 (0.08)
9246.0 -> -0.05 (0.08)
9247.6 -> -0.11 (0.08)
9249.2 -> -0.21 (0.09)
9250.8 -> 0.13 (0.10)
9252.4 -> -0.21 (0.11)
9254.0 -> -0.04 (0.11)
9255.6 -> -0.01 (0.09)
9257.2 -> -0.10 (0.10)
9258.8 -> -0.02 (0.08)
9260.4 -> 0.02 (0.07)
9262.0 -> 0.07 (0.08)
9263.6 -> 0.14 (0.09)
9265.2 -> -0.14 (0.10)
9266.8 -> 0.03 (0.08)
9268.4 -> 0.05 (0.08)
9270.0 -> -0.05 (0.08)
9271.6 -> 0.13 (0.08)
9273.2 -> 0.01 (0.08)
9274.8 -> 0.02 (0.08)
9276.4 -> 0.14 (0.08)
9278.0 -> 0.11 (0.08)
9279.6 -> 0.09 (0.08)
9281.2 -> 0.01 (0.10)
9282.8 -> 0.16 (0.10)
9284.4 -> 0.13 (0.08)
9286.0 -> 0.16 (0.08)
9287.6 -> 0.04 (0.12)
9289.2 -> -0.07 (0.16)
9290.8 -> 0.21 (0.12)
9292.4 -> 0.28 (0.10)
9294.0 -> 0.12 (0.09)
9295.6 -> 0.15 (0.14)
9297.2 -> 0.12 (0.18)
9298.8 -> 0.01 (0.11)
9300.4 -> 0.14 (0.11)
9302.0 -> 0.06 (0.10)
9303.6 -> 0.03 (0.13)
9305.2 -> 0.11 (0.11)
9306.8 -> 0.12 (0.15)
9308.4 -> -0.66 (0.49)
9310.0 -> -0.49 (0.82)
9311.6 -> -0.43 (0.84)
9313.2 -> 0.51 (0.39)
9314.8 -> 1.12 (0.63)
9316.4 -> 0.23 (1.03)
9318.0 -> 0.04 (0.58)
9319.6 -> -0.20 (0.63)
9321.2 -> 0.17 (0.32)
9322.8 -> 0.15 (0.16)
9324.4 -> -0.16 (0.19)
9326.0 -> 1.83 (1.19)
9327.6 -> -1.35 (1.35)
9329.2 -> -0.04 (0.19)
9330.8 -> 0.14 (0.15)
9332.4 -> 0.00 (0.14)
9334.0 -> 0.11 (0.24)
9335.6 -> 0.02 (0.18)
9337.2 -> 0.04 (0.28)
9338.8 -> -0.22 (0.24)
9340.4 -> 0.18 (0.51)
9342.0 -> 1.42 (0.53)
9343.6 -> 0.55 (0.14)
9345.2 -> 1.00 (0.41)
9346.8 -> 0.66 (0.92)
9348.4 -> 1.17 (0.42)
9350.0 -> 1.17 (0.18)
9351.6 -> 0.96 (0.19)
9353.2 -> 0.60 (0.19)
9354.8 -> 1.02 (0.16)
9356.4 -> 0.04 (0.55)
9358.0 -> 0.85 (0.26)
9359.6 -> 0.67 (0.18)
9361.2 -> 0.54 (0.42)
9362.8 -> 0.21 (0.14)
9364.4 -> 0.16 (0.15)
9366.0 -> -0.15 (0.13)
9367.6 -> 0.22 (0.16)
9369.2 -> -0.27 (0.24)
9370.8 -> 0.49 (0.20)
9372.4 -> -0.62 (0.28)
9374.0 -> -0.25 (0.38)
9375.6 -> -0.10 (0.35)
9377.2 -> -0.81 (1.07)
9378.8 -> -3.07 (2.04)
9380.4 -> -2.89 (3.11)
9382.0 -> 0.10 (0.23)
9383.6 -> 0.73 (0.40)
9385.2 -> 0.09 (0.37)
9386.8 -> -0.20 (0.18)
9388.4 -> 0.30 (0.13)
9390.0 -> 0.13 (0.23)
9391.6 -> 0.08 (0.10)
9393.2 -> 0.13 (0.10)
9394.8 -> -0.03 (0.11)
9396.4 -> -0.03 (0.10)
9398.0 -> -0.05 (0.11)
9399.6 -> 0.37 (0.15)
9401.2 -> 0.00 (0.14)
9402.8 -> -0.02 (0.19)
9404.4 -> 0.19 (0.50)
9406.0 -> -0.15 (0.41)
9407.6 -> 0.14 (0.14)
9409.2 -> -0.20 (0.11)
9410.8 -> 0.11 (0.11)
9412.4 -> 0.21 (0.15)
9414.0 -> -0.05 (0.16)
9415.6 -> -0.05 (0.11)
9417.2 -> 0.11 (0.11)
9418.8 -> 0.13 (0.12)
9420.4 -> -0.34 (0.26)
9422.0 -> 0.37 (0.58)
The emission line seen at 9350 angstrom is [O II] 3727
